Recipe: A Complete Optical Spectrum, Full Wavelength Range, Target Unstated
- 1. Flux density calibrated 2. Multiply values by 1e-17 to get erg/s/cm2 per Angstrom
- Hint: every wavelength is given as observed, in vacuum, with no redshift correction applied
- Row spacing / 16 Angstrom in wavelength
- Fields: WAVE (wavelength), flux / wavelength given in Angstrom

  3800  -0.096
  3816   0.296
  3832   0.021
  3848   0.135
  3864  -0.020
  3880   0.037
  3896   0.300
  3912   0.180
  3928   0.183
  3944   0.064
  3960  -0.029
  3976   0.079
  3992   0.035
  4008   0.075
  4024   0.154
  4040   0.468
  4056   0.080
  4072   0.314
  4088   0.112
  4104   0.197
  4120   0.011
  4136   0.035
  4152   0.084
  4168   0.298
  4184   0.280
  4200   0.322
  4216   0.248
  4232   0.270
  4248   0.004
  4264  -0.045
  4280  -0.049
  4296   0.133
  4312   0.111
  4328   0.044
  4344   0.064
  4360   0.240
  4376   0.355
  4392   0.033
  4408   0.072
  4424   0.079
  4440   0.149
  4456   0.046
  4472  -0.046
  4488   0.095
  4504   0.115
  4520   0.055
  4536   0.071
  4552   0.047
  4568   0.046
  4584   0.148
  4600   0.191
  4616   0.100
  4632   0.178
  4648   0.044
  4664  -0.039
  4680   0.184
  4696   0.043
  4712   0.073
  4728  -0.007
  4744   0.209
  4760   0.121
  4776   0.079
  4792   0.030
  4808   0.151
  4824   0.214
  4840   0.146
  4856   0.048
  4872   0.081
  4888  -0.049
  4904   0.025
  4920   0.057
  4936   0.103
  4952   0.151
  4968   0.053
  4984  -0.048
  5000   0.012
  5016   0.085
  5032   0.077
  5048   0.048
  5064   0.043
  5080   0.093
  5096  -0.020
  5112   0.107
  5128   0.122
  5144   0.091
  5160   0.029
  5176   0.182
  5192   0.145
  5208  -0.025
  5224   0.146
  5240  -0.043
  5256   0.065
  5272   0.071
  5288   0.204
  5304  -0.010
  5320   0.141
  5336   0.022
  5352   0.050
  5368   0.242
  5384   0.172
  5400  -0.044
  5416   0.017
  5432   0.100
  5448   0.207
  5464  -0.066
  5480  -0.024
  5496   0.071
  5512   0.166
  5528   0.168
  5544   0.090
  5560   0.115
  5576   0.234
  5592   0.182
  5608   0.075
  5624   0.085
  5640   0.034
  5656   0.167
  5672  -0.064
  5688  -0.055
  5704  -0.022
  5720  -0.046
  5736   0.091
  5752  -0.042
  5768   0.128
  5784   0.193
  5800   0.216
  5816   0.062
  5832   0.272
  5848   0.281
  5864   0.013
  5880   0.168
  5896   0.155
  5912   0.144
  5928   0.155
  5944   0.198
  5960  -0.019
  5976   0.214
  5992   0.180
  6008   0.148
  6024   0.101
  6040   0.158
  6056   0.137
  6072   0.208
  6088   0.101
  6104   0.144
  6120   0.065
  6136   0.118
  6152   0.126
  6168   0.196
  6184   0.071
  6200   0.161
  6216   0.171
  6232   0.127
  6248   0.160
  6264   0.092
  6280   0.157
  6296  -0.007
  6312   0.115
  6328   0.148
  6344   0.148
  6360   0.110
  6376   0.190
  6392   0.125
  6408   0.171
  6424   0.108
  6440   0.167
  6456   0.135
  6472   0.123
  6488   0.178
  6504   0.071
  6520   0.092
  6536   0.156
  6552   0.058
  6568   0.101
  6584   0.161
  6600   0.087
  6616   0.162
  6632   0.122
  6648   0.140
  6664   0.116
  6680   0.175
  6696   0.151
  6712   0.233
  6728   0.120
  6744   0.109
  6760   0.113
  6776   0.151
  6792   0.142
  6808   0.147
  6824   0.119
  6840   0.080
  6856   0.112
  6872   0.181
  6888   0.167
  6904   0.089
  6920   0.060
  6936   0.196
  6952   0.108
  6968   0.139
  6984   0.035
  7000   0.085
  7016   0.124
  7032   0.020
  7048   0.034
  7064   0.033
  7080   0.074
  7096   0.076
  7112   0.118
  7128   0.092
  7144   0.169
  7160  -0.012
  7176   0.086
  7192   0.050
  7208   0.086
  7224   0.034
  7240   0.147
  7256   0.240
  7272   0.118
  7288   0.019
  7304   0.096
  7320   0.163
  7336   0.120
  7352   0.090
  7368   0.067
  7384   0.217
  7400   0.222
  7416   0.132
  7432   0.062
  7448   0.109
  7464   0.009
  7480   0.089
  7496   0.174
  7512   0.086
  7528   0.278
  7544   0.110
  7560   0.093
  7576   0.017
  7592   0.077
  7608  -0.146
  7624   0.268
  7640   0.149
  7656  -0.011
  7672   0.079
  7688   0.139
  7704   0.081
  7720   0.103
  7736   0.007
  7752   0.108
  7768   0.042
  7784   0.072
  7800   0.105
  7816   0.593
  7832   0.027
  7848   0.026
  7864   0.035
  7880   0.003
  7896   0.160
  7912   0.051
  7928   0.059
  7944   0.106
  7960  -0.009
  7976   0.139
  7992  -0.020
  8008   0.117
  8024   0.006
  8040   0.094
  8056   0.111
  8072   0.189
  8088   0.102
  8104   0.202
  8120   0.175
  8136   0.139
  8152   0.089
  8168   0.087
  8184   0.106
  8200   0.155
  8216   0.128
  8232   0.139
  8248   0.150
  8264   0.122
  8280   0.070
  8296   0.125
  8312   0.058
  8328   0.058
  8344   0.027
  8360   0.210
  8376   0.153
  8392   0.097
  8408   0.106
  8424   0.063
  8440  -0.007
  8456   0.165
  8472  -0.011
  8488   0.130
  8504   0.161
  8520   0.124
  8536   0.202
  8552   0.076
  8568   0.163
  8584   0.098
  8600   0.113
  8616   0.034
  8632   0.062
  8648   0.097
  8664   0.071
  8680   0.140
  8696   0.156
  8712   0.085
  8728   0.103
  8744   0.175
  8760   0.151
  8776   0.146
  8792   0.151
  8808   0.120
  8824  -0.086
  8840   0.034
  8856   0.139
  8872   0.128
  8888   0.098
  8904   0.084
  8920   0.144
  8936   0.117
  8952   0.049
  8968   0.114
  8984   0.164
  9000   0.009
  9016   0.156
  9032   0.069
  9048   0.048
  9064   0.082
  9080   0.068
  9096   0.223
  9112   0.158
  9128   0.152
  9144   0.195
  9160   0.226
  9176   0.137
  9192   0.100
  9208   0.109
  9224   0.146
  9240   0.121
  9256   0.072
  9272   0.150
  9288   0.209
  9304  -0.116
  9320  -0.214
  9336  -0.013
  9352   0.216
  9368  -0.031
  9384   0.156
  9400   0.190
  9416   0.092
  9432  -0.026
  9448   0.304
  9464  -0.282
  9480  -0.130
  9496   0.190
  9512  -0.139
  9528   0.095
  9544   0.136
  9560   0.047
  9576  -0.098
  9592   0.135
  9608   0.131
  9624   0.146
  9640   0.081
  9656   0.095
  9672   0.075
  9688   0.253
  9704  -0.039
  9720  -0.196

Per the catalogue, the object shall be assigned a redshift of 1.10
